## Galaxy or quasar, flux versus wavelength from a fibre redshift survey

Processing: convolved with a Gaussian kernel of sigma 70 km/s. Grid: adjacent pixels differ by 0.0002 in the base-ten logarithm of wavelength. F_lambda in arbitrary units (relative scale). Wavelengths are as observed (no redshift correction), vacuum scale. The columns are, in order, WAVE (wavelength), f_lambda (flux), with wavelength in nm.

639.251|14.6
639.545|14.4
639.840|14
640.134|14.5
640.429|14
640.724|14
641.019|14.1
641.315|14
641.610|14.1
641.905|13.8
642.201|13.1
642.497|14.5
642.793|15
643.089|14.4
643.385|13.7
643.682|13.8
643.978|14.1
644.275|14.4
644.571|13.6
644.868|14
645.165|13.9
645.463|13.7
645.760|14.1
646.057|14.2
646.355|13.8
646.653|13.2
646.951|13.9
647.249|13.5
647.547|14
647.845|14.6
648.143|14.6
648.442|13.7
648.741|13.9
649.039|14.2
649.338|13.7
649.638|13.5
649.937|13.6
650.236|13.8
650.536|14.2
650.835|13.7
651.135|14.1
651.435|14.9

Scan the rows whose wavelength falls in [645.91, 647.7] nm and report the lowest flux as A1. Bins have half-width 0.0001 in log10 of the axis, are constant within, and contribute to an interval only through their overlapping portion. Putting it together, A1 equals 13.2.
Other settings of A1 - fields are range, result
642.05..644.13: 13.1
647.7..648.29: 14.6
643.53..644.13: 13.8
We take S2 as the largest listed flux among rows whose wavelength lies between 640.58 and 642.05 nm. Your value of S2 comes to 14.1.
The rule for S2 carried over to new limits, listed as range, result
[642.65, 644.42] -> 15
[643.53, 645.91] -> 14.4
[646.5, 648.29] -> 14.6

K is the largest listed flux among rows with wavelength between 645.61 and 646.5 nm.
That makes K 14.2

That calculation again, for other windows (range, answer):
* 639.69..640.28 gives 14.5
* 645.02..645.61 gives 13.9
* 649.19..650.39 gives 13.8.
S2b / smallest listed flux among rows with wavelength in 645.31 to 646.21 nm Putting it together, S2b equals 13.7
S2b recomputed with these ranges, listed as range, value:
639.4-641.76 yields 14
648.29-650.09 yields 13.5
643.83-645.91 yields 13.6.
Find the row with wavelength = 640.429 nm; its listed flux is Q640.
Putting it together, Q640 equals 14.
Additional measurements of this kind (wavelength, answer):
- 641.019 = 14.1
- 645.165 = 13.9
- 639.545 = 14.4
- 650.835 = 13.7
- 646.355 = 13.8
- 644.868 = 14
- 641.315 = 14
